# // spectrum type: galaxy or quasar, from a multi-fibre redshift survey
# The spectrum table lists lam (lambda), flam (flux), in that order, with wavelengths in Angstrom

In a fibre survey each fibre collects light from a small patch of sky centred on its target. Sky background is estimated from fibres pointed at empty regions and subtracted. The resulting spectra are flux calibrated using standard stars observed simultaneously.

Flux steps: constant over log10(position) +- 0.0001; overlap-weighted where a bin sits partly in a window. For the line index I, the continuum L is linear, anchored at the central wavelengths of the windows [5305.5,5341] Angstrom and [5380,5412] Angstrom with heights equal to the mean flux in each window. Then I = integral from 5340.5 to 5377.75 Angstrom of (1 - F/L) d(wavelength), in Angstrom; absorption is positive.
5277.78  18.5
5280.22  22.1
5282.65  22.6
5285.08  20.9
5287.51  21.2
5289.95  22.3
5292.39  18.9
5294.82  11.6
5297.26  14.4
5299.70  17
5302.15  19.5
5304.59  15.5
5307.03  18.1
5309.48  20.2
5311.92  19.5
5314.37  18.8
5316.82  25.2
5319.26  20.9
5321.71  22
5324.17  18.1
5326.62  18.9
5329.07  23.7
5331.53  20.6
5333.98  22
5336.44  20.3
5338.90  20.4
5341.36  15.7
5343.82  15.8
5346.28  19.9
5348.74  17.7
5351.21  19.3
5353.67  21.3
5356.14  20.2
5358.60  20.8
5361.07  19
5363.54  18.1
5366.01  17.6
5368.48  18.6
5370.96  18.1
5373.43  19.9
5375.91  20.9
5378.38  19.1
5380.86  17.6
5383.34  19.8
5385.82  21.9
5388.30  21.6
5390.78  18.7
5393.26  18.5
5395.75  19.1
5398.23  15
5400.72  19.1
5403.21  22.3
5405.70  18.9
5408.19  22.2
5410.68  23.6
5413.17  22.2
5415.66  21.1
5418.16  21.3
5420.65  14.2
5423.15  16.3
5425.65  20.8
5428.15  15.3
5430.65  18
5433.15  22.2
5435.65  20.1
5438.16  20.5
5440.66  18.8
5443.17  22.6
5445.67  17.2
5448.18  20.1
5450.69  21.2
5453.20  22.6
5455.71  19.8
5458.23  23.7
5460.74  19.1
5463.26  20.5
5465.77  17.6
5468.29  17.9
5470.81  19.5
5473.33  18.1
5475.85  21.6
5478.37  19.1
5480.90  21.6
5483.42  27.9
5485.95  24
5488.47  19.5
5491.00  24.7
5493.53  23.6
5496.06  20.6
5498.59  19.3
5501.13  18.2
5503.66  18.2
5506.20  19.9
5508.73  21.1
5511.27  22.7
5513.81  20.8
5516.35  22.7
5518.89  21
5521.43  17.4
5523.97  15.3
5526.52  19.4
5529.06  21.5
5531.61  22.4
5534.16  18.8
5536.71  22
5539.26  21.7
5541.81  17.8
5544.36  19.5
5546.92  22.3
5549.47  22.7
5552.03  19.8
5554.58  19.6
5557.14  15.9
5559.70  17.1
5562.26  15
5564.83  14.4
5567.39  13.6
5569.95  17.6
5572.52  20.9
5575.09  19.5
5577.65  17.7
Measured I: 2.4 Angstrom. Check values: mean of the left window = 20.5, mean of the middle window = 18.9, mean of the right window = 19.9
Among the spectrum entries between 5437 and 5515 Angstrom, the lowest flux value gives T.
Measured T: 17.2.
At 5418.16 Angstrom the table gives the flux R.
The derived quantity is 21.3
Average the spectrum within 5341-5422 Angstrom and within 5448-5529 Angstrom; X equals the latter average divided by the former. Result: 1.06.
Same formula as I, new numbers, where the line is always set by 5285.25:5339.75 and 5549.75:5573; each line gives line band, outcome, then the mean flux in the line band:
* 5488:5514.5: -4.5 Angstrom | 20.8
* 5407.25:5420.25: -2.1 Angstrom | 21.6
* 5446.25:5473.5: -2.8 Angstrom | 20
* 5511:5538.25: -4.3 Angstrom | 20.3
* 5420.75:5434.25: 0.2 Angstrom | 18.1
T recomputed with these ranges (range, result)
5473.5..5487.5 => 19.1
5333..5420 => 15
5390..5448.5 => 14.2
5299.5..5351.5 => 15.5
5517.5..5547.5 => 15.3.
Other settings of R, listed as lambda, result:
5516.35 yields 22.7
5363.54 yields 18.1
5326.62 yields 18.9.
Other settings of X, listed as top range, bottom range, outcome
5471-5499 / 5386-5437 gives 1.11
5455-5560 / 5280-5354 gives 1.05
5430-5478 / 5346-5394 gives 1.03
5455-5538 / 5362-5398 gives 1.08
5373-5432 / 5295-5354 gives 1.01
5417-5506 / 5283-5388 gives 1.04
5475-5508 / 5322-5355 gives 1.09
